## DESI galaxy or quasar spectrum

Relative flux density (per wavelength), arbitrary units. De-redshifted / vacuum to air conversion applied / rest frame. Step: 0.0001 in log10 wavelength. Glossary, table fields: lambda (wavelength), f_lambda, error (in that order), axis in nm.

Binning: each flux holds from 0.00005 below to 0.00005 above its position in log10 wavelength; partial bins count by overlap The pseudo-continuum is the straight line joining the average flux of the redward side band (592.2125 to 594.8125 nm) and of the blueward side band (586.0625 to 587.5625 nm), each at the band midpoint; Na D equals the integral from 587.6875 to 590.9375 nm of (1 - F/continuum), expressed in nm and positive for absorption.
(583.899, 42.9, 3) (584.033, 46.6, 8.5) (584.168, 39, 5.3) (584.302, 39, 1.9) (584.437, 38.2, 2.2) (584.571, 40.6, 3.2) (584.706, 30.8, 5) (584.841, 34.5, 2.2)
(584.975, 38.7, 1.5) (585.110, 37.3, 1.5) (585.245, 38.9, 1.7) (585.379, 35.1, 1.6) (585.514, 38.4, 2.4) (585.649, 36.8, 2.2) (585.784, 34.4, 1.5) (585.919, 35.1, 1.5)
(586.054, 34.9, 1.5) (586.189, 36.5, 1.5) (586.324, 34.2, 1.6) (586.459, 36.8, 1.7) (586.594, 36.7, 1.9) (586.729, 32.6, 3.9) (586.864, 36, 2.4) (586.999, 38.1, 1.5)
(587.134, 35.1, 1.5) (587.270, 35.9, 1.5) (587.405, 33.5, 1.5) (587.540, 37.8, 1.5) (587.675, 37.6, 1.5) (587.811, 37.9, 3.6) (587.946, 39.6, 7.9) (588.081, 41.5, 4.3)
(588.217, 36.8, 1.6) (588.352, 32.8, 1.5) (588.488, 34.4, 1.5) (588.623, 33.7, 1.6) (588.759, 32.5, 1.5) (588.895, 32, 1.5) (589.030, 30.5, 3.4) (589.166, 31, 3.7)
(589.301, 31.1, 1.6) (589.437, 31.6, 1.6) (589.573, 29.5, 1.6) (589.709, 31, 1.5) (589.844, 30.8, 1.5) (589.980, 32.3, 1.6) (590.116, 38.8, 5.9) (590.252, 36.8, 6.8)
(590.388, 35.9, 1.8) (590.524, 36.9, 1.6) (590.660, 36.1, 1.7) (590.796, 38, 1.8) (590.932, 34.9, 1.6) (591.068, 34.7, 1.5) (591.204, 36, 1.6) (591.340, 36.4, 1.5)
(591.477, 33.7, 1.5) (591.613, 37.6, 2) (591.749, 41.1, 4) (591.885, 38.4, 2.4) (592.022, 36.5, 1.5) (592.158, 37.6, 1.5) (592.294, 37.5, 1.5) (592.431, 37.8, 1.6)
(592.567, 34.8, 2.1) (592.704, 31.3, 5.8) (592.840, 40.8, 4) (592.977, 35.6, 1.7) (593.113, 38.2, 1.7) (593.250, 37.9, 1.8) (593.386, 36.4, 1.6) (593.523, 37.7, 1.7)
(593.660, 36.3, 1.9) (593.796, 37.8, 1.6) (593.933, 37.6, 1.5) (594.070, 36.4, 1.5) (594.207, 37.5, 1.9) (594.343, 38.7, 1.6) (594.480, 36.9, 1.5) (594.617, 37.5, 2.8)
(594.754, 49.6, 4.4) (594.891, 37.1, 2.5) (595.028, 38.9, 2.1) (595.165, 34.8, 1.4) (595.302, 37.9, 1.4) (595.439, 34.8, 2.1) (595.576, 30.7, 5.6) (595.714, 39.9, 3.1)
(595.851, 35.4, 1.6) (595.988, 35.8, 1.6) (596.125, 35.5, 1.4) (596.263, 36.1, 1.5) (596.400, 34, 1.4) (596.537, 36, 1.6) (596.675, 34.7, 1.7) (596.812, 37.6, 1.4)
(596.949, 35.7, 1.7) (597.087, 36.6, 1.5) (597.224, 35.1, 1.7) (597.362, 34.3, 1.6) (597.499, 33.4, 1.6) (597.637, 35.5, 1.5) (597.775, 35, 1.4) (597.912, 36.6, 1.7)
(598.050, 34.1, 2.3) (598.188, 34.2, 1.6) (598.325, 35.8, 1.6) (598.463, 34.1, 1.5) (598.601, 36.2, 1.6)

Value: 0.17 nm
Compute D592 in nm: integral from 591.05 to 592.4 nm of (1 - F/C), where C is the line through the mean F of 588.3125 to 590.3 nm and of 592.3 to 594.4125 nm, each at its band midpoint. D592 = -0.07 nm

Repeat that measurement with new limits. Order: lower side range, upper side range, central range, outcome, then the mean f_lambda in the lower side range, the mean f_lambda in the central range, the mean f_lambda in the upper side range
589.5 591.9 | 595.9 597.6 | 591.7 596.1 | -0.24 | 35.4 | 37.3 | 35.4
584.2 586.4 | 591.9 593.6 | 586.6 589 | 0.06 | 36.5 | 35.7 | 36.9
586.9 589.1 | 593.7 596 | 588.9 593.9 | 0.14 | 35.6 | 35.5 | 37.5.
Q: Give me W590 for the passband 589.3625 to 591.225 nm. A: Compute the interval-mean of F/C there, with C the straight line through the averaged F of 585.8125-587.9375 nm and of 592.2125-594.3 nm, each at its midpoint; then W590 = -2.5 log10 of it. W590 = 0.06 mag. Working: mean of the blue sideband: 36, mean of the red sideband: 36.9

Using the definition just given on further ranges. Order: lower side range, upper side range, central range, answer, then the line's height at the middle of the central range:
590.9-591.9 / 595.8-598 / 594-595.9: -0.052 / 35.8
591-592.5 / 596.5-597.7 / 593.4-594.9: -0.062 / 36.3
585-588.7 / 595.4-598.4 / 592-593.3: -0.033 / 35.7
